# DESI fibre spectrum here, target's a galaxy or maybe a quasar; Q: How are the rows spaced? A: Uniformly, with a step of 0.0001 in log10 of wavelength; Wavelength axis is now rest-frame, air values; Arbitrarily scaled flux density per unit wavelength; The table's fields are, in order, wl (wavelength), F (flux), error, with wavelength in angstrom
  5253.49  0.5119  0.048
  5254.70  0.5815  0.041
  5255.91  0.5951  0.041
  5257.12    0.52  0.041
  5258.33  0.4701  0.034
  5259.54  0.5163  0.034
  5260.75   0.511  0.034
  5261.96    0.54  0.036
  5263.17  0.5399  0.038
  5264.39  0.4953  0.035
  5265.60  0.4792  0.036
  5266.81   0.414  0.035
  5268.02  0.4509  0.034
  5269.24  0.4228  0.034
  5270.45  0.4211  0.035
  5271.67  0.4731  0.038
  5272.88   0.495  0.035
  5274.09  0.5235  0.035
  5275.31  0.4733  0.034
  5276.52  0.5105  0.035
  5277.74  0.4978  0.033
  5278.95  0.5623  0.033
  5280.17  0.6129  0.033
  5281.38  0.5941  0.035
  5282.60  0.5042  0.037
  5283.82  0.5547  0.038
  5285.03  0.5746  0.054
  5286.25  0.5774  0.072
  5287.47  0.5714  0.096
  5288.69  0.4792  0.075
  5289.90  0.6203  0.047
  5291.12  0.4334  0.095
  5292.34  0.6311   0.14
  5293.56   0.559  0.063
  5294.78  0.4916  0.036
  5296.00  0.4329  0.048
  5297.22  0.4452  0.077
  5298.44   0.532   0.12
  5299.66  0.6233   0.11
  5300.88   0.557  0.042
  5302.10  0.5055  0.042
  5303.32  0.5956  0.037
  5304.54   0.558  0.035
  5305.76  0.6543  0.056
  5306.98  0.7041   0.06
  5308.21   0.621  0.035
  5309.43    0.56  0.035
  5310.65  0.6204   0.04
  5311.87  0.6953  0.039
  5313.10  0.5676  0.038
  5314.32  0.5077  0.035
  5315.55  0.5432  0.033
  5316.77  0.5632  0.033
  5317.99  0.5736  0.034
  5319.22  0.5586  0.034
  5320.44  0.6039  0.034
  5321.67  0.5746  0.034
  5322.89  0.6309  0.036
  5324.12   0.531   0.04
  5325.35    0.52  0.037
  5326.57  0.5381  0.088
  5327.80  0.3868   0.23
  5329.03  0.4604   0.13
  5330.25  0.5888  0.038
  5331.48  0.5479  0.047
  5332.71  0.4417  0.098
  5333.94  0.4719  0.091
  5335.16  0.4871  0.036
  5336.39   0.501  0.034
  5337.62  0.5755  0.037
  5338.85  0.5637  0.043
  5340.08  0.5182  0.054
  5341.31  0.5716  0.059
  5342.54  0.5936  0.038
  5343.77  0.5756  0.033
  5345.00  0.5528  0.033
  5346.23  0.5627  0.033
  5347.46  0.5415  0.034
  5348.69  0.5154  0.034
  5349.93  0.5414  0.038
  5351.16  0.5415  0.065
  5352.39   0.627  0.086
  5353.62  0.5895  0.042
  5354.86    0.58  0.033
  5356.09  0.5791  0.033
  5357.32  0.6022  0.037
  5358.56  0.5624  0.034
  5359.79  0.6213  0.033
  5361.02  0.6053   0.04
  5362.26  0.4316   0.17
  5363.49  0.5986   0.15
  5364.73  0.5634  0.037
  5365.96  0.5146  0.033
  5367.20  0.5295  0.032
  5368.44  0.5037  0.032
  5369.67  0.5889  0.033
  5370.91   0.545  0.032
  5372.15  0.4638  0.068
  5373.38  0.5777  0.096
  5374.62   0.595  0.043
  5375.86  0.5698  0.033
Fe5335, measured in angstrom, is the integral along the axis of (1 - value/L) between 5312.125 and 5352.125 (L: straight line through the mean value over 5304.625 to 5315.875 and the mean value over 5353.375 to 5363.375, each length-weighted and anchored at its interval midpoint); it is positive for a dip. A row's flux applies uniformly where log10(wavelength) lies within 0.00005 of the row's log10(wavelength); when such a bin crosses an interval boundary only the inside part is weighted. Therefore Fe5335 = 3.38 angstrom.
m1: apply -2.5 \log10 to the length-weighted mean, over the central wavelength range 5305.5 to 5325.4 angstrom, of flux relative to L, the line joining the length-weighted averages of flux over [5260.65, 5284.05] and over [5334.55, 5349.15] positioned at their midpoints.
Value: -0.12 mag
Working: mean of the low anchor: 0.503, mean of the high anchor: 0.547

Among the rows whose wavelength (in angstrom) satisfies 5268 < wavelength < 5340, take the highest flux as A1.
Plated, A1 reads 0.7041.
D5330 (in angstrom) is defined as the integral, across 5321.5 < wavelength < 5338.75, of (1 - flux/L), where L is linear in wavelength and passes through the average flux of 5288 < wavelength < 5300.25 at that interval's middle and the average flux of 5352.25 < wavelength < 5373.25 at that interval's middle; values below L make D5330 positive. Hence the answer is 0.8 angstrom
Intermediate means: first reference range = 0.525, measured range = 0.518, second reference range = 0.558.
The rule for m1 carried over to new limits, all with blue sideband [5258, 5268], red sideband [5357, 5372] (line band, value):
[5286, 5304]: -0.05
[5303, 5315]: -0.17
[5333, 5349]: 0.00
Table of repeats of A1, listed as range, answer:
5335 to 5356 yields 0.627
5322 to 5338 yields 0.6309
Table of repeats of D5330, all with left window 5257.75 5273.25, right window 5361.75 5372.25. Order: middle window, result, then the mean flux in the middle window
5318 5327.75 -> -0.9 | 0.555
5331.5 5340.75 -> 0.1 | 0.511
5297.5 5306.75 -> -1.5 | 0.576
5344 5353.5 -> -0.7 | 0.557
